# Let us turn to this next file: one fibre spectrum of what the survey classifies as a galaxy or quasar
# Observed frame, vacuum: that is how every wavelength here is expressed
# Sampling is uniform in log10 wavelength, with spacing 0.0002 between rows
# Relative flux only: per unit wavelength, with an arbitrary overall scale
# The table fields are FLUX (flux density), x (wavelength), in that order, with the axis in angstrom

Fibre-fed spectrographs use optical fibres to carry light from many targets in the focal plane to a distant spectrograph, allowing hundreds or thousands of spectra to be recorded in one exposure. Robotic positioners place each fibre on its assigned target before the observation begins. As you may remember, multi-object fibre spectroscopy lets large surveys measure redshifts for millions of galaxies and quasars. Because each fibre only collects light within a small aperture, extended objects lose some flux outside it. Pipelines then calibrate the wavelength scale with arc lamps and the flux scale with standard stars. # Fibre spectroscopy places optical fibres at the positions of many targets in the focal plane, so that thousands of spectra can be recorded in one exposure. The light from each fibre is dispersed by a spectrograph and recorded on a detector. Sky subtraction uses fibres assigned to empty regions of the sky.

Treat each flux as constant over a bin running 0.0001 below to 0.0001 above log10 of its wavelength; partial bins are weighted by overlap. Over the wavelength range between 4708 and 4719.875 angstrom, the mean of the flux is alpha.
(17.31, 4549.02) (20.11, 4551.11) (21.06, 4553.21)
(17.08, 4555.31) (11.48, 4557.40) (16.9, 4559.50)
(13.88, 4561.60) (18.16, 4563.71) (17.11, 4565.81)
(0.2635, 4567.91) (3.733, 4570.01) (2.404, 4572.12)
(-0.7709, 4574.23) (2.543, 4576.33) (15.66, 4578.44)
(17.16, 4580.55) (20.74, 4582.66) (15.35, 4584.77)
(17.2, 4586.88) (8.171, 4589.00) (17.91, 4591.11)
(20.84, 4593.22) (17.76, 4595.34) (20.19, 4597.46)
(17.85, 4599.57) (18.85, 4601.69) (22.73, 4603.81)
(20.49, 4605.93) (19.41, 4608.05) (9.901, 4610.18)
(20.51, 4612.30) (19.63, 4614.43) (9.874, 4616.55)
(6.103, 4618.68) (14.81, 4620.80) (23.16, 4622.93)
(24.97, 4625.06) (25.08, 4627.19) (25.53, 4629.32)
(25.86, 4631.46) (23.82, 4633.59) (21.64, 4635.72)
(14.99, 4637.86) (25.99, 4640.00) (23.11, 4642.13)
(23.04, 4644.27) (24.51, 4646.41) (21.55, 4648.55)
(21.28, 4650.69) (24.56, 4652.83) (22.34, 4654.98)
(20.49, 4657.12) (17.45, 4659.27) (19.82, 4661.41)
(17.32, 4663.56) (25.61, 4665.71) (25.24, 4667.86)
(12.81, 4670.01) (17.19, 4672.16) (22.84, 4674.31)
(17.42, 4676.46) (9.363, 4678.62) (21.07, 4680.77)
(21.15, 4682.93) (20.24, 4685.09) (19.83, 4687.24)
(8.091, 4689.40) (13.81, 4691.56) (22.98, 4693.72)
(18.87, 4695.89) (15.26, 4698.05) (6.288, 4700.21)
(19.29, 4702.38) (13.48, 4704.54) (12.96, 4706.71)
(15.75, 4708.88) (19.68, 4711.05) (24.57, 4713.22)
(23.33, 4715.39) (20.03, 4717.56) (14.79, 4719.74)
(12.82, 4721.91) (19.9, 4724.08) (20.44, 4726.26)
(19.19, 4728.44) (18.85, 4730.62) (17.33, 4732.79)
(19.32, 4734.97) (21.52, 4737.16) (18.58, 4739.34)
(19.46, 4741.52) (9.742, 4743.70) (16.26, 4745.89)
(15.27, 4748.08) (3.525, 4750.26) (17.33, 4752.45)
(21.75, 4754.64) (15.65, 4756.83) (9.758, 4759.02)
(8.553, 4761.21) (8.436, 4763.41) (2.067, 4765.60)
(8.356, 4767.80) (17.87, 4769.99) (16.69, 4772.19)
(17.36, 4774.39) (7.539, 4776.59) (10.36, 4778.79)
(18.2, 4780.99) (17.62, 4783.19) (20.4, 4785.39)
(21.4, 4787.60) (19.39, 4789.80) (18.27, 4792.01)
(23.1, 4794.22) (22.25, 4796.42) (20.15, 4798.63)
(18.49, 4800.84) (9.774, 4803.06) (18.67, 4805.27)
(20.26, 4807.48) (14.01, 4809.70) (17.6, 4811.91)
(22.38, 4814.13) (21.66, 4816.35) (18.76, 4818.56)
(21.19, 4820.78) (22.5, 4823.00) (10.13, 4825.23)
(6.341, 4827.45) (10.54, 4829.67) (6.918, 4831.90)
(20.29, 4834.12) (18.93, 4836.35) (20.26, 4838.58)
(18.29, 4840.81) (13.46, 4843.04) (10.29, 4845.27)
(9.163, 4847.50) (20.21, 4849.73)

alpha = 20.1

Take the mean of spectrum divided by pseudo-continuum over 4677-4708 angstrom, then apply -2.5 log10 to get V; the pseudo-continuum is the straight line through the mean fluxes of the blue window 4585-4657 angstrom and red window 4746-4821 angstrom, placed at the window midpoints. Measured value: 0.139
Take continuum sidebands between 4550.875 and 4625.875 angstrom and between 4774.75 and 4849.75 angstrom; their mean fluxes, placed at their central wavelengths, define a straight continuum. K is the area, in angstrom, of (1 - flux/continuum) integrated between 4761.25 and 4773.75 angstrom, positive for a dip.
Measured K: 4.3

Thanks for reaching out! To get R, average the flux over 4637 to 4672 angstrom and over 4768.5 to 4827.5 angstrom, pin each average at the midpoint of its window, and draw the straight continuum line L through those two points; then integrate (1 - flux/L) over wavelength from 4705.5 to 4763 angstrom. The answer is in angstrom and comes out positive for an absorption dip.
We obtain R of 7.7 angstrom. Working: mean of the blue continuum 21.2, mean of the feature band 16.7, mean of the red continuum 17.6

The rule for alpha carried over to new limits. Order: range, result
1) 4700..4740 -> 18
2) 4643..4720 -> 18.8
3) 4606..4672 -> 20.3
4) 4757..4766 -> 8.47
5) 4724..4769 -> 14.7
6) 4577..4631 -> 18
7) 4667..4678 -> 18.6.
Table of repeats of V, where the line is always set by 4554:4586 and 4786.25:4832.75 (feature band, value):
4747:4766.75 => 0.38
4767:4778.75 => 0.22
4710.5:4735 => -0.25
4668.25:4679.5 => -0.18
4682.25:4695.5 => -0.22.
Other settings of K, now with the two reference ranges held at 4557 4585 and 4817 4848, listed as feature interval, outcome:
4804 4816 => -3.3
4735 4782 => 0.5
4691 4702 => -2.5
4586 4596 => -4.5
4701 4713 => -3.3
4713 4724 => -4.6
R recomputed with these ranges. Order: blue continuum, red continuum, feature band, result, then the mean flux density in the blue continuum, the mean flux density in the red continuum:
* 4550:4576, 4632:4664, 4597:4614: -2.3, 11.5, 21.6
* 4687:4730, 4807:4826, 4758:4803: 7.6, 17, 18.8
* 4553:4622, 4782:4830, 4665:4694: -4.2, 14.3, 18.1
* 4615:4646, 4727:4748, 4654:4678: 0.0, 20.6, 17.7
